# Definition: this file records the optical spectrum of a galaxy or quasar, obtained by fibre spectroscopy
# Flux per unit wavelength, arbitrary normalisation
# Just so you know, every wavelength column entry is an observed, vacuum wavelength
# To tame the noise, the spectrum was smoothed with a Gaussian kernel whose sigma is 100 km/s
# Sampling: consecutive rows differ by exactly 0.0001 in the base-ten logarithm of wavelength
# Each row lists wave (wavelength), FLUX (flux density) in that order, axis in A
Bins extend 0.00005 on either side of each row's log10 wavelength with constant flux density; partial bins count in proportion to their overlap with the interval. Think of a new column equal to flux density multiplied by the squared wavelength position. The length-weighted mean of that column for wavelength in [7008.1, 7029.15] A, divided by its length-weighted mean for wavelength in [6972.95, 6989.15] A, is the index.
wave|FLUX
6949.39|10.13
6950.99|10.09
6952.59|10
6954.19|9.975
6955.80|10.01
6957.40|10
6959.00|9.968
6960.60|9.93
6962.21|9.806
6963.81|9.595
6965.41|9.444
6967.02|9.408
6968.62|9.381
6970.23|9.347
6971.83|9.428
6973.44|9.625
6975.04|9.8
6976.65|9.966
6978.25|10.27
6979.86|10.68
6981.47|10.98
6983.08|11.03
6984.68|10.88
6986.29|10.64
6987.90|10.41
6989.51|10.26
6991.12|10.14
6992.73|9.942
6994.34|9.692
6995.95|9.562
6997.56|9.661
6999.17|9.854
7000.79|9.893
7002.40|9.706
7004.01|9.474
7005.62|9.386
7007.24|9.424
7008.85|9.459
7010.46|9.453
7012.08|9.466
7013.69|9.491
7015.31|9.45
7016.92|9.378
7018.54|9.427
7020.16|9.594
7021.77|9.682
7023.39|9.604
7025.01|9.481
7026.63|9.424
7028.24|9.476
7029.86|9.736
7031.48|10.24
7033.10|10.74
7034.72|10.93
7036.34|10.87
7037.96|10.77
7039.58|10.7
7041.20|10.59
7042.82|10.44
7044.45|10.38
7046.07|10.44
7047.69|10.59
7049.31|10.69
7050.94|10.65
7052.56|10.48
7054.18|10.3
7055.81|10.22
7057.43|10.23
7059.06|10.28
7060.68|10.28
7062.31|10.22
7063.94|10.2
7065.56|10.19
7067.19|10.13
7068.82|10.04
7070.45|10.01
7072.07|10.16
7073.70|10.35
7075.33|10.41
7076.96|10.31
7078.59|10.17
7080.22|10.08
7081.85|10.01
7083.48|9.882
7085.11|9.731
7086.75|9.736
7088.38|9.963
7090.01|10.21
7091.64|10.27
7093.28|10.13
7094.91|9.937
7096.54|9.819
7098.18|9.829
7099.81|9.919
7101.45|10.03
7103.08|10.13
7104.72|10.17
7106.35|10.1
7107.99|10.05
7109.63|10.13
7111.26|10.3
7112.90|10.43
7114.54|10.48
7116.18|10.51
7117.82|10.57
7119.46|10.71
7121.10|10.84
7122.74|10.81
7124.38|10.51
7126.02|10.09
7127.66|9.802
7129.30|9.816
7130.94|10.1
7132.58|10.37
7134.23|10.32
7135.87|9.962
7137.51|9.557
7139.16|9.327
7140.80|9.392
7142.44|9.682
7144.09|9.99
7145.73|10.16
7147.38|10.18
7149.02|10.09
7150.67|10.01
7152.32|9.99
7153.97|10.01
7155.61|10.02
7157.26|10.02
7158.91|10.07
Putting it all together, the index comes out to 0.92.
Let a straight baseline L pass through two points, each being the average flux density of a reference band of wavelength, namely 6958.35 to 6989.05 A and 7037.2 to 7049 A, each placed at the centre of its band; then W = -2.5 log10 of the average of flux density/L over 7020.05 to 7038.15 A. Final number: 0.04 mag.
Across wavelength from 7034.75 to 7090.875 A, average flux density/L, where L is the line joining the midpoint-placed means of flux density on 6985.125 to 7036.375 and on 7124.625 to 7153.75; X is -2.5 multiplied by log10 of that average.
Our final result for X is -0.047 mag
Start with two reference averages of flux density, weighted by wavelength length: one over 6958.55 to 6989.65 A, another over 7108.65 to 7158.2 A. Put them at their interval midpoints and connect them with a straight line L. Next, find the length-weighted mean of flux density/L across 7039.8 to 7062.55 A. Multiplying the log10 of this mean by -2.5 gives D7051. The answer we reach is -0.04 mag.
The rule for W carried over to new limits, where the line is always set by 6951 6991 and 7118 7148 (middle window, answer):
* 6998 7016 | 0.06 mag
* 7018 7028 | 0.06 mag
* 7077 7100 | 0.01 mag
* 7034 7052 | -0.06 mag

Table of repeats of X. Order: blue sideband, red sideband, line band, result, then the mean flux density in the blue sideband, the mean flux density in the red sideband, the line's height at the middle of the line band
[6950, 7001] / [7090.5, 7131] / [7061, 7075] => -0.003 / 9.99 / 10.2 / 10.1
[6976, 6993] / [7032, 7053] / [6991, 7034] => 0.097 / 10.5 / 10.6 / 10.6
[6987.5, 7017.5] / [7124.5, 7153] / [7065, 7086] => -0.031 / 9.68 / 9.95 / 9.82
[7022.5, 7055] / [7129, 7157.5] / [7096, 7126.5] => -0.025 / 10.3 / 9.95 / 10.1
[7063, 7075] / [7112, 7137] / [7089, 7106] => 0.022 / 10.2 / 10.3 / 10.3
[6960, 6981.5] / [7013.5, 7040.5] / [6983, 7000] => -0.033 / 9.79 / 9.95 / 9.85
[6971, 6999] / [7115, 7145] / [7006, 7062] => 0.010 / 10.2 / 10.1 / 10.2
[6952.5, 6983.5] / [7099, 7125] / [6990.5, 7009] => 0.036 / 9.92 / 10.4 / 10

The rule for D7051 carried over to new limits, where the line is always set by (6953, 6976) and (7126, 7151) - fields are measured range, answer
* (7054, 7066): -0.05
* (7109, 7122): -0.06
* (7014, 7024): 0.03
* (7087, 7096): -0.02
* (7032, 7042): -0.10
